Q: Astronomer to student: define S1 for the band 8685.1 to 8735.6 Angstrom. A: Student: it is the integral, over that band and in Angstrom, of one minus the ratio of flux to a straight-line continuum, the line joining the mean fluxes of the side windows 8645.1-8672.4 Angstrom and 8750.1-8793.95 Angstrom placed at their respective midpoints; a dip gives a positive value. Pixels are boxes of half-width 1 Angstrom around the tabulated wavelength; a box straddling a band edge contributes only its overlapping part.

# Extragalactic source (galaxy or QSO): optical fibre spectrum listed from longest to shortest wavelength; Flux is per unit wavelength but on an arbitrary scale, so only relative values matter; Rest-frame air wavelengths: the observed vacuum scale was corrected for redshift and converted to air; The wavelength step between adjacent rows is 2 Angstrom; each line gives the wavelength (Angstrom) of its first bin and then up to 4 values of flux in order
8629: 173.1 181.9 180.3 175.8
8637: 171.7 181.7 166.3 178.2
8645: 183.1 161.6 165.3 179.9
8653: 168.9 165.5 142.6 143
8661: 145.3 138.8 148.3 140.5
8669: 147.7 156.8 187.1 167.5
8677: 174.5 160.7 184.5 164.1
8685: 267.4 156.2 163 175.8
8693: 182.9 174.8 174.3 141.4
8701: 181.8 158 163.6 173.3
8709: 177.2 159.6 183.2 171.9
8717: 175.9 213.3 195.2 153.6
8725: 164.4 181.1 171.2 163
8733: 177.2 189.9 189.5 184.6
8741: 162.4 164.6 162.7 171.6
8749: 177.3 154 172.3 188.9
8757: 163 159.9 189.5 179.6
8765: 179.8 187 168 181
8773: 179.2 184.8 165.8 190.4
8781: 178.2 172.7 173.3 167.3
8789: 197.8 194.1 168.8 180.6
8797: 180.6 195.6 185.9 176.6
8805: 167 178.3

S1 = -2.8 Angstrom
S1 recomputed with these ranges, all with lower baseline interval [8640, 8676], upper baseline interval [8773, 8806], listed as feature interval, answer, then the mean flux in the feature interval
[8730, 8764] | 0.0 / 174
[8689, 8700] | -0.2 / 169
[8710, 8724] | -0.8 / 179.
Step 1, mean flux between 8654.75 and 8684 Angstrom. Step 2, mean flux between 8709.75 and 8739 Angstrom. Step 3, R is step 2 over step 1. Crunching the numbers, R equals 1.1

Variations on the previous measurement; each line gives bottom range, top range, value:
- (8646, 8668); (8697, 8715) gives 1.09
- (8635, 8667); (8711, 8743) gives 1.09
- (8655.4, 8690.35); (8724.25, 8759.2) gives 1.05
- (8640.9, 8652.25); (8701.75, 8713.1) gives 0.97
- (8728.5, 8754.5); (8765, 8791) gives 1.04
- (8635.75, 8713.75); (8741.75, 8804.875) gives 1.05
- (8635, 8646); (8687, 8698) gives 0.98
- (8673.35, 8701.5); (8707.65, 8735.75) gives 1.00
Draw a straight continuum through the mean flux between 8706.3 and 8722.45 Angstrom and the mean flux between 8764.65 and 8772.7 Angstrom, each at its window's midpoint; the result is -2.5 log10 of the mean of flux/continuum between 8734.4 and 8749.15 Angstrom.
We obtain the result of 0.03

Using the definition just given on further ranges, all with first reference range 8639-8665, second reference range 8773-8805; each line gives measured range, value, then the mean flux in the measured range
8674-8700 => -0.06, 176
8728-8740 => -0.04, 179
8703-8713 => 0.00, 169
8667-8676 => 0.02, 162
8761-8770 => -0.02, 180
